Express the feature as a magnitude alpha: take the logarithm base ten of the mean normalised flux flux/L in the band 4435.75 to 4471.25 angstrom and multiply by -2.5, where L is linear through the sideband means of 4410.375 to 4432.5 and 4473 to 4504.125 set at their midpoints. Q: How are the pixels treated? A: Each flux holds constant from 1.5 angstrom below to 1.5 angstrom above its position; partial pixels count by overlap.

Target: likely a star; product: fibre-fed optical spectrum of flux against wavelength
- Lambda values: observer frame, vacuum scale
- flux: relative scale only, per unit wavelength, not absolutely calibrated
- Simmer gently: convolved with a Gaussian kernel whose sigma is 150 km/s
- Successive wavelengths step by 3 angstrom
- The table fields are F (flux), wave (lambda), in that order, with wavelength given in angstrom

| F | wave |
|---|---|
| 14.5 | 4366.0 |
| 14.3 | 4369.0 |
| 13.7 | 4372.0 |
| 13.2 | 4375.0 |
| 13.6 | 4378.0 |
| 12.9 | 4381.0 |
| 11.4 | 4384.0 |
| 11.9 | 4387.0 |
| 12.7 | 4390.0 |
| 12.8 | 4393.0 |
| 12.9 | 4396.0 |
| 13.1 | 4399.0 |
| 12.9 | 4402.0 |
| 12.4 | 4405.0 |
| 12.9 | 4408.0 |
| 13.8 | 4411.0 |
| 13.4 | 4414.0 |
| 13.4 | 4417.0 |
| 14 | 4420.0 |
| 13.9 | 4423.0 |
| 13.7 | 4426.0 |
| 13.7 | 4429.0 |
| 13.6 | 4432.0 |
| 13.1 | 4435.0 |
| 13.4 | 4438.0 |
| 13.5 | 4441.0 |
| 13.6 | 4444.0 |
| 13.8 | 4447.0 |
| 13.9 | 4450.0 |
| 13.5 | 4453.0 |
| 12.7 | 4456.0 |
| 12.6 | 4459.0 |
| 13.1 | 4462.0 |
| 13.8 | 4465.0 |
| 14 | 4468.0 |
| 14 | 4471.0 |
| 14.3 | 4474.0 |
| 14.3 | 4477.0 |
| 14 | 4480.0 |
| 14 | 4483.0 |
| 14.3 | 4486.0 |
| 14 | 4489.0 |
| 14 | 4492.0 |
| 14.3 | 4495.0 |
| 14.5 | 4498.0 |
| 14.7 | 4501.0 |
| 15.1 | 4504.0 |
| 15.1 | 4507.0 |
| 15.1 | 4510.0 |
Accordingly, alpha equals 0.04 mag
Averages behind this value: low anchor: 13.7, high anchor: 14.3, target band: 13.5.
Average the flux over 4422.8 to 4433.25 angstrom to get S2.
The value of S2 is 13.7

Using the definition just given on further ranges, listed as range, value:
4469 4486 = 14.1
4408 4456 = 13.6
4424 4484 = 13.6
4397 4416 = 13.1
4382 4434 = 13.1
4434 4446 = 13.4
